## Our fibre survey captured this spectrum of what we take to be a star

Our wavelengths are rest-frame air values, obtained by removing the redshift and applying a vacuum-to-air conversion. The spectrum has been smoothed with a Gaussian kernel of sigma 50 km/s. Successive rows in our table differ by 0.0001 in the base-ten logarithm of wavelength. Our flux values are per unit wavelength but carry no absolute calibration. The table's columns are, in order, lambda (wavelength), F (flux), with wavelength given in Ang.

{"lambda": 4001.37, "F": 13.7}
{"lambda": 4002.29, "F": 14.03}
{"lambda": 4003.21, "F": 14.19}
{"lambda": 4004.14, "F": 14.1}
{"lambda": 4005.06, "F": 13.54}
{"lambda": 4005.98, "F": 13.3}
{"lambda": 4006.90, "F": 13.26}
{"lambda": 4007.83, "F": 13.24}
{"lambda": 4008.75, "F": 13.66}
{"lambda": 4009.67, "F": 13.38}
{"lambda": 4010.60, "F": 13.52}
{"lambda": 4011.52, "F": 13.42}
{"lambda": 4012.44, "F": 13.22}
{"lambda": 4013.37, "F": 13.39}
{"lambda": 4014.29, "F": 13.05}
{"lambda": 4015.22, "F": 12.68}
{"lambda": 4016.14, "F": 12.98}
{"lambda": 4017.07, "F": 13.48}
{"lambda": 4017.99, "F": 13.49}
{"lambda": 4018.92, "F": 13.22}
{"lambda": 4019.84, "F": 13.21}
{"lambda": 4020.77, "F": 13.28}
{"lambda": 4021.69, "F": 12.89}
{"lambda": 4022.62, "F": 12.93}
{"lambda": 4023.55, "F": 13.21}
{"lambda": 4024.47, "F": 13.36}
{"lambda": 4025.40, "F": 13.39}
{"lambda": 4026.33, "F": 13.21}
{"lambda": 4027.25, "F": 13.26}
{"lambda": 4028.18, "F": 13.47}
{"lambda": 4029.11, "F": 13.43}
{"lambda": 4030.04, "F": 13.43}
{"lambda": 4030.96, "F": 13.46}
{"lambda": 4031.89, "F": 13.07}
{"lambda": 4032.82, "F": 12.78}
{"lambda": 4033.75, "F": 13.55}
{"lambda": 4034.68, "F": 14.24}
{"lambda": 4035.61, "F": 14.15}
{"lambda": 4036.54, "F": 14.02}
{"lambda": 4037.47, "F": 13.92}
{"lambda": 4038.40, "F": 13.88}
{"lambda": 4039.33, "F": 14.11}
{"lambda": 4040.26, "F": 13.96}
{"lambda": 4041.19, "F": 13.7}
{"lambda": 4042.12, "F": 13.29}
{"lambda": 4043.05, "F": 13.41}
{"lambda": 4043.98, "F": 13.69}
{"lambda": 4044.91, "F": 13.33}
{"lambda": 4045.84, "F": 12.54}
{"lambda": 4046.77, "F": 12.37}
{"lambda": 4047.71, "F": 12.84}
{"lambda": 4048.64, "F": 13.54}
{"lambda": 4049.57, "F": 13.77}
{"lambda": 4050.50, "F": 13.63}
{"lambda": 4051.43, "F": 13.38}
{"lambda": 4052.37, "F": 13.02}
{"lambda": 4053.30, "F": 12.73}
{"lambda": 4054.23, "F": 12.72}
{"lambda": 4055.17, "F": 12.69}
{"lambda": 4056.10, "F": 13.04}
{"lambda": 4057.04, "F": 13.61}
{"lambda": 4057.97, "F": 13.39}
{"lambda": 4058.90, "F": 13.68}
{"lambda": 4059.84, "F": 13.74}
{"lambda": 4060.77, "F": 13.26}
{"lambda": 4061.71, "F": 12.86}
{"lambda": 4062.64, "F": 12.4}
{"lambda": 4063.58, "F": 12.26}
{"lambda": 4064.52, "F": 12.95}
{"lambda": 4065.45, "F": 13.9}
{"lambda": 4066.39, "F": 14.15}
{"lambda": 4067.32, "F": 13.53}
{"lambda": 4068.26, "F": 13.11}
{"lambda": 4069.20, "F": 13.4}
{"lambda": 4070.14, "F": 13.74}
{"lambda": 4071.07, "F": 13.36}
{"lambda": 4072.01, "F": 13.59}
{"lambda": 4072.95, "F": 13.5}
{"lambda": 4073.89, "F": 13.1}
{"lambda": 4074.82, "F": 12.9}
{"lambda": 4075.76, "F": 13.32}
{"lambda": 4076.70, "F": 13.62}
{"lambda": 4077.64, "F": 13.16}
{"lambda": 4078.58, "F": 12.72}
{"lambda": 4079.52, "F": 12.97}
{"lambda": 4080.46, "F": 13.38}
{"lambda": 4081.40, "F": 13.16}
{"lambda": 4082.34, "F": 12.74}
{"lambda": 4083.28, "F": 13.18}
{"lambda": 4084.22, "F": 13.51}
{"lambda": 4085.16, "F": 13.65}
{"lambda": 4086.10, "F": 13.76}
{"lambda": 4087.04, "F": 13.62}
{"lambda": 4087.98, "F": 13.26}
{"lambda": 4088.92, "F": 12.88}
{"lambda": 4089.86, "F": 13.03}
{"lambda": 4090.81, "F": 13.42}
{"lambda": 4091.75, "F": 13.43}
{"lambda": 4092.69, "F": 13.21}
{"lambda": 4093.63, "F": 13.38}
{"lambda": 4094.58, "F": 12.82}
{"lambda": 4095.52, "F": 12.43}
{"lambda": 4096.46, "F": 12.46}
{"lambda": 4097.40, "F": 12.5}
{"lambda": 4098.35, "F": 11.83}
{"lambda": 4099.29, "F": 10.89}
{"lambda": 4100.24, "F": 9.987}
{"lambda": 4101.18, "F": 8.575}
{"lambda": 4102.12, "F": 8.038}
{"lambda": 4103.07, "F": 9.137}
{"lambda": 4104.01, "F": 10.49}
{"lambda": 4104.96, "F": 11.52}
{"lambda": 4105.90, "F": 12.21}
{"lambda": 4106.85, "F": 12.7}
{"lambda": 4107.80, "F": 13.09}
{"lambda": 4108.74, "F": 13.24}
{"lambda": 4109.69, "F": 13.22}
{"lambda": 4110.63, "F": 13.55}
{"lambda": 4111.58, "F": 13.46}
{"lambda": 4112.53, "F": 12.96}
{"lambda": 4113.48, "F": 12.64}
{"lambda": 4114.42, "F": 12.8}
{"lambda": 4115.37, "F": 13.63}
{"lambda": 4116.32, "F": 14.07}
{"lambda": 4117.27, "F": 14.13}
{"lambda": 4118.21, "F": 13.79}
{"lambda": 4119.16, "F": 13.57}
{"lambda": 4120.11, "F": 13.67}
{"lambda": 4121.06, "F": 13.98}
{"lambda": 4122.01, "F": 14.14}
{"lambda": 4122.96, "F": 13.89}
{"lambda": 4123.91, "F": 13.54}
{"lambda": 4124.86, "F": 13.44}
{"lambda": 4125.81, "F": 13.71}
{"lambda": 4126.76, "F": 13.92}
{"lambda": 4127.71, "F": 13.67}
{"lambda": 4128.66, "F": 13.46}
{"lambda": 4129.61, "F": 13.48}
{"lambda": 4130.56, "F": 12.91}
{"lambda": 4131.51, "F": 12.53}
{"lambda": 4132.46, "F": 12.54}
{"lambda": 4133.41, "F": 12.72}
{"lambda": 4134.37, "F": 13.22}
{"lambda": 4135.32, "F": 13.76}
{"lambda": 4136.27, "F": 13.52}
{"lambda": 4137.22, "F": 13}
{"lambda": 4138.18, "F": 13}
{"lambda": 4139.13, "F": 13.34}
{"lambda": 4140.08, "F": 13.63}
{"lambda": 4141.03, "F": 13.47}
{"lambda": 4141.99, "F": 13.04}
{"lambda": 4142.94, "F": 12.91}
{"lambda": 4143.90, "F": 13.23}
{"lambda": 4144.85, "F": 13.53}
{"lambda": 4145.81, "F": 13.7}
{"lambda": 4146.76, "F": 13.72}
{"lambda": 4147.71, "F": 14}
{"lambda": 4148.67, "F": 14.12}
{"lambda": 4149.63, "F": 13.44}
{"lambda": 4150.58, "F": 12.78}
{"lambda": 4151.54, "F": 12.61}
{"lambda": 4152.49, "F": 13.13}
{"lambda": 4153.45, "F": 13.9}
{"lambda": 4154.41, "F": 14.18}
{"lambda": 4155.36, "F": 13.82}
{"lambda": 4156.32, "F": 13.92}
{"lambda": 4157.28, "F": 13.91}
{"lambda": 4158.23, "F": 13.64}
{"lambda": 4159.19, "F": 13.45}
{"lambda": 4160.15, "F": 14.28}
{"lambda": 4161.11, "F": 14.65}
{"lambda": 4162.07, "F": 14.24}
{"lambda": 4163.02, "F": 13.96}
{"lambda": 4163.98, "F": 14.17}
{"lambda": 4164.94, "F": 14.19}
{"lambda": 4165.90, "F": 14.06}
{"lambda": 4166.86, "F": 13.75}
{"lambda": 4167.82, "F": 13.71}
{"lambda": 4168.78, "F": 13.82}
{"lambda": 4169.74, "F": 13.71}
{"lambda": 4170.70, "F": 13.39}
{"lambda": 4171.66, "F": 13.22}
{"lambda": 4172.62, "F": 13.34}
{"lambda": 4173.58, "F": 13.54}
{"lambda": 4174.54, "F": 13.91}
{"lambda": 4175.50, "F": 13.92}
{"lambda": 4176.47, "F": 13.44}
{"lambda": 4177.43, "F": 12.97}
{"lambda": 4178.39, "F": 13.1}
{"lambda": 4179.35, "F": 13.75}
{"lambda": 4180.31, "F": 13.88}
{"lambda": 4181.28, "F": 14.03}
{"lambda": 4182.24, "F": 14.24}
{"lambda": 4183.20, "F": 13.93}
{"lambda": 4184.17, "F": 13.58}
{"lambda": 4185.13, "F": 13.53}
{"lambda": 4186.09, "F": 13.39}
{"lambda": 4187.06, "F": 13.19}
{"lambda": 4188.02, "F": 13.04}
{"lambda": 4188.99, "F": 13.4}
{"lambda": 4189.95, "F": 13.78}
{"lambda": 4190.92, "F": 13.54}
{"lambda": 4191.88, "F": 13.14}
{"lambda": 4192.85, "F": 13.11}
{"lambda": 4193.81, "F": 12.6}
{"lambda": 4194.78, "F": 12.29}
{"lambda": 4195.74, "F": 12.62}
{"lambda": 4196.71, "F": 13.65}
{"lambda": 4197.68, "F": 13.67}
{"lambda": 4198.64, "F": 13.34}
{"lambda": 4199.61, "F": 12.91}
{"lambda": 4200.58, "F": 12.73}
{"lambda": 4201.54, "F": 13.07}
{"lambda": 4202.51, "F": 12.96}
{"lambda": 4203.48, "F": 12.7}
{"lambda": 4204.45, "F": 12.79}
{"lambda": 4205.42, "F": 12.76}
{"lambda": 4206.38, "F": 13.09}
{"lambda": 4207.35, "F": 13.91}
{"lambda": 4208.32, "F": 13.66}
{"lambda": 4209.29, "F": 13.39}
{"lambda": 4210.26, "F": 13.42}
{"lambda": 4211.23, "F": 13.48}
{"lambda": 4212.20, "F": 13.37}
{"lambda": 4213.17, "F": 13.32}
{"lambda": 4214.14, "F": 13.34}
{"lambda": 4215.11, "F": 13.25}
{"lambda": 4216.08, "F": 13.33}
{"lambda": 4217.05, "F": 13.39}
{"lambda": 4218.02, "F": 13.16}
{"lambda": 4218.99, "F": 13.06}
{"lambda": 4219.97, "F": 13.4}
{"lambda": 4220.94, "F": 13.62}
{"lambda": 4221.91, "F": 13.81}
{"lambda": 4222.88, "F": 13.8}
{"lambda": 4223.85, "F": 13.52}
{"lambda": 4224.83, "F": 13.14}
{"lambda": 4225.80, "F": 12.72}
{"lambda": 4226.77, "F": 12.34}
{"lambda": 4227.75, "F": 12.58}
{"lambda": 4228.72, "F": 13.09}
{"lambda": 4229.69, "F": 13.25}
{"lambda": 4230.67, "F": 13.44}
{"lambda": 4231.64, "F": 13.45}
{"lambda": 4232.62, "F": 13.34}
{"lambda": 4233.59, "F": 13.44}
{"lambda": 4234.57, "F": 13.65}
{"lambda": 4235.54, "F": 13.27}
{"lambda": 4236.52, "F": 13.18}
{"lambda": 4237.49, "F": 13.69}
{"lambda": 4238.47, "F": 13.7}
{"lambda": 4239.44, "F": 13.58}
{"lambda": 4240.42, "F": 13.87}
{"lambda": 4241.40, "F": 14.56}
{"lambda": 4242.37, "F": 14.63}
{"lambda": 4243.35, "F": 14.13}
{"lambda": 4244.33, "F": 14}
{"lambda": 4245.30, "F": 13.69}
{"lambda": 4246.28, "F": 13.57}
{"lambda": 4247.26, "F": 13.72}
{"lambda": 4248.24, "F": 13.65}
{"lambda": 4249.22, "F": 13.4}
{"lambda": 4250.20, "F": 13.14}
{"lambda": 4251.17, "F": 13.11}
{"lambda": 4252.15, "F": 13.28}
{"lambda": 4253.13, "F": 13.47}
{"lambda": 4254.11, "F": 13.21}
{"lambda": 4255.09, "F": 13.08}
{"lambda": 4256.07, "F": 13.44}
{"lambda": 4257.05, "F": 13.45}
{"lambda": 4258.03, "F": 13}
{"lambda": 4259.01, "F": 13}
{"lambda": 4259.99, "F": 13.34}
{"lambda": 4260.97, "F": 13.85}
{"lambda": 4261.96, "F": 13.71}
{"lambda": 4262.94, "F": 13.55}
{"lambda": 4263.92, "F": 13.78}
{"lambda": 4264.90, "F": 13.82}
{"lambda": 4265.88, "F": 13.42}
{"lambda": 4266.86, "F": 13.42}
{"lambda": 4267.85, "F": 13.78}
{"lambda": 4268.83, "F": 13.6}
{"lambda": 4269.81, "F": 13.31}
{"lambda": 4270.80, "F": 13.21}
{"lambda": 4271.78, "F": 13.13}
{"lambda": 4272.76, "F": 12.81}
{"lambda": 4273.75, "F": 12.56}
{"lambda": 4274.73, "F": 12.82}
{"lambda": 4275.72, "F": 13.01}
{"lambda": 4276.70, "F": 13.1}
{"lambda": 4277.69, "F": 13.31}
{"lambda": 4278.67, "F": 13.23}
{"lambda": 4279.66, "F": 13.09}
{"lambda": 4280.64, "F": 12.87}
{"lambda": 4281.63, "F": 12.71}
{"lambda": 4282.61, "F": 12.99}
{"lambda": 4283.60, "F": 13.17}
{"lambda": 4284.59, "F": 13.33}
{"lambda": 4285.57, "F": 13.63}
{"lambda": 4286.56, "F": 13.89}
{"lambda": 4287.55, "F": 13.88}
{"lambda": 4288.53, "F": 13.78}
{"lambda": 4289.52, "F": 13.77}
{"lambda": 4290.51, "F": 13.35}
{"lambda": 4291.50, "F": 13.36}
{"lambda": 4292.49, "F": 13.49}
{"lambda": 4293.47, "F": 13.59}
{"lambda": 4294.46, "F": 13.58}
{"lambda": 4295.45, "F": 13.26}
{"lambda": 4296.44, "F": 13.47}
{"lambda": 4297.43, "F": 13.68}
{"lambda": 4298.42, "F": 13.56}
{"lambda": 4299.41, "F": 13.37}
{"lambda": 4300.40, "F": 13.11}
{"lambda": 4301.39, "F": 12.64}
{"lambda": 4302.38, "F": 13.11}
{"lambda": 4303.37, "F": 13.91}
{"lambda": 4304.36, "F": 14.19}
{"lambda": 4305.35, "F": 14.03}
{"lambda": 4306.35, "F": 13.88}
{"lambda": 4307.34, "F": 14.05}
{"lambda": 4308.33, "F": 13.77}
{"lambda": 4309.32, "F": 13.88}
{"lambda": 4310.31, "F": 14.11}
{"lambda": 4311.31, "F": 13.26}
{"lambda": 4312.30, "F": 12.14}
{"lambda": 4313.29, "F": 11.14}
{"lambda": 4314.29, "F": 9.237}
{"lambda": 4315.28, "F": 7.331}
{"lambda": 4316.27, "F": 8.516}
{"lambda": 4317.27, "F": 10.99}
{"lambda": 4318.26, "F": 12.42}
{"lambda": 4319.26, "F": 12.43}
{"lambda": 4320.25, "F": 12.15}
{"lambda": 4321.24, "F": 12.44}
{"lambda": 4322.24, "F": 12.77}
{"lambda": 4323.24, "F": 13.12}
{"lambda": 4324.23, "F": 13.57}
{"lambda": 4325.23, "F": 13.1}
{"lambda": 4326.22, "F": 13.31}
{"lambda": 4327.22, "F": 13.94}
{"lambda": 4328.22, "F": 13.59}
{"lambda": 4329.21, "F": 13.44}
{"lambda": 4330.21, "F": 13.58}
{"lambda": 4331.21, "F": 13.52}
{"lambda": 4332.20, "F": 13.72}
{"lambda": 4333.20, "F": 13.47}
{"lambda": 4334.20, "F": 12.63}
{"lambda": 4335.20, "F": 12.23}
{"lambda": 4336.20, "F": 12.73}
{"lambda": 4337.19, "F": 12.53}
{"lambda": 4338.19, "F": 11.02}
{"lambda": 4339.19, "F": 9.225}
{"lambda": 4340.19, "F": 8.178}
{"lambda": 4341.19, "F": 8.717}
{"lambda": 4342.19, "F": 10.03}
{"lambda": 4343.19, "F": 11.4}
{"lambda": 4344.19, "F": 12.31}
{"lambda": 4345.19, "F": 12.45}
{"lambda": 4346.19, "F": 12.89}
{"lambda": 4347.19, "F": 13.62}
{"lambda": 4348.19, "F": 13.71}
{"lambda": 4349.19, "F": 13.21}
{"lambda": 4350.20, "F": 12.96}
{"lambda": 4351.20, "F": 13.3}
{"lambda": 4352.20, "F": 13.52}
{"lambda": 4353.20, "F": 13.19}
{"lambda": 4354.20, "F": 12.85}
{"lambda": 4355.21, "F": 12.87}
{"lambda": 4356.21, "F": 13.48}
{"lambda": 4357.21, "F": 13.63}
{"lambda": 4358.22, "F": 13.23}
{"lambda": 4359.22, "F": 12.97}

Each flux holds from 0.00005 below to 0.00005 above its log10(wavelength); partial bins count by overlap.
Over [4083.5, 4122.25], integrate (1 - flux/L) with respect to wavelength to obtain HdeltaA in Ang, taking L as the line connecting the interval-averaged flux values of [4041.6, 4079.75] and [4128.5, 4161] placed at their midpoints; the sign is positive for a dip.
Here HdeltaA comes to 2.0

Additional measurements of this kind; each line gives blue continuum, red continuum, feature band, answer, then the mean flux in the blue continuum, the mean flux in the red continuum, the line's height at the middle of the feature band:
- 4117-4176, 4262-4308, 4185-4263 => 0.8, 13.6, 13.4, 13.5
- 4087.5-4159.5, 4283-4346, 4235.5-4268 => -2.0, 13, 12.7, 12.8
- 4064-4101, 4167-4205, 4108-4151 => -0.8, 13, 13.4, 13.2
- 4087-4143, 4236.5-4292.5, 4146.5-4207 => -1.9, 12.8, 13.4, 13.1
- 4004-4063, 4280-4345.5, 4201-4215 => -0.3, 13.3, 12.7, 12.9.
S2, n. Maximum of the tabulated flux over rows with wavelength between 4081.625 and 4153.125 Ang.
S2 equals 14.14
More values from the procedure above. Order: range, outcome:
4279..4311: 14.19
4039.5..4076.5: 14.15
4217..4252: 14.63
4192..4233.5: 13.91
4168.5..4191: 14.24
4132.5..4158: 14.18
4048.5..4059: 13.77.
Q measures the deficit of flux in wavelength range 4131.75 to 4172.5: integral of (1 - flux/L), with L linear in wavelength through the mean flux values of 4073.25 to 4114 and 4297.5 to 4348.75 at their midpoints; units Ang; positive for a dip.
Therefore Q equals -3.4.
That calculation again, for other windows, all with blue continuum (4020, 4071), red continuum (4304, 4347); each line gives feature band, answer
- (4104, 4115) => 0.29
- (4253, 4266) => -0.95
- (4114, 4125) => -0.57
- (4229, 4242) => -0.99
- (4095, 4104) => 1.70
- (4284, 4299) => -1.42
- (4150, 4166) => -1.11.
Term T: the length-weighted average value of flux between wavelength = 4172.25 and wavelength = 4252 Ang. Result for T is 13.4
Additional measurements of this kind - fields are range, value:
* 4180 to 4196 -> 13.4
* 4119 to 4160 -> 13.5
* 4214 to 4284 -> 13.4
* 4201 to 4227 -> 13.3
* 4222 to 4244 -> 13.5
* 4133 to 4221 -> 13.5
